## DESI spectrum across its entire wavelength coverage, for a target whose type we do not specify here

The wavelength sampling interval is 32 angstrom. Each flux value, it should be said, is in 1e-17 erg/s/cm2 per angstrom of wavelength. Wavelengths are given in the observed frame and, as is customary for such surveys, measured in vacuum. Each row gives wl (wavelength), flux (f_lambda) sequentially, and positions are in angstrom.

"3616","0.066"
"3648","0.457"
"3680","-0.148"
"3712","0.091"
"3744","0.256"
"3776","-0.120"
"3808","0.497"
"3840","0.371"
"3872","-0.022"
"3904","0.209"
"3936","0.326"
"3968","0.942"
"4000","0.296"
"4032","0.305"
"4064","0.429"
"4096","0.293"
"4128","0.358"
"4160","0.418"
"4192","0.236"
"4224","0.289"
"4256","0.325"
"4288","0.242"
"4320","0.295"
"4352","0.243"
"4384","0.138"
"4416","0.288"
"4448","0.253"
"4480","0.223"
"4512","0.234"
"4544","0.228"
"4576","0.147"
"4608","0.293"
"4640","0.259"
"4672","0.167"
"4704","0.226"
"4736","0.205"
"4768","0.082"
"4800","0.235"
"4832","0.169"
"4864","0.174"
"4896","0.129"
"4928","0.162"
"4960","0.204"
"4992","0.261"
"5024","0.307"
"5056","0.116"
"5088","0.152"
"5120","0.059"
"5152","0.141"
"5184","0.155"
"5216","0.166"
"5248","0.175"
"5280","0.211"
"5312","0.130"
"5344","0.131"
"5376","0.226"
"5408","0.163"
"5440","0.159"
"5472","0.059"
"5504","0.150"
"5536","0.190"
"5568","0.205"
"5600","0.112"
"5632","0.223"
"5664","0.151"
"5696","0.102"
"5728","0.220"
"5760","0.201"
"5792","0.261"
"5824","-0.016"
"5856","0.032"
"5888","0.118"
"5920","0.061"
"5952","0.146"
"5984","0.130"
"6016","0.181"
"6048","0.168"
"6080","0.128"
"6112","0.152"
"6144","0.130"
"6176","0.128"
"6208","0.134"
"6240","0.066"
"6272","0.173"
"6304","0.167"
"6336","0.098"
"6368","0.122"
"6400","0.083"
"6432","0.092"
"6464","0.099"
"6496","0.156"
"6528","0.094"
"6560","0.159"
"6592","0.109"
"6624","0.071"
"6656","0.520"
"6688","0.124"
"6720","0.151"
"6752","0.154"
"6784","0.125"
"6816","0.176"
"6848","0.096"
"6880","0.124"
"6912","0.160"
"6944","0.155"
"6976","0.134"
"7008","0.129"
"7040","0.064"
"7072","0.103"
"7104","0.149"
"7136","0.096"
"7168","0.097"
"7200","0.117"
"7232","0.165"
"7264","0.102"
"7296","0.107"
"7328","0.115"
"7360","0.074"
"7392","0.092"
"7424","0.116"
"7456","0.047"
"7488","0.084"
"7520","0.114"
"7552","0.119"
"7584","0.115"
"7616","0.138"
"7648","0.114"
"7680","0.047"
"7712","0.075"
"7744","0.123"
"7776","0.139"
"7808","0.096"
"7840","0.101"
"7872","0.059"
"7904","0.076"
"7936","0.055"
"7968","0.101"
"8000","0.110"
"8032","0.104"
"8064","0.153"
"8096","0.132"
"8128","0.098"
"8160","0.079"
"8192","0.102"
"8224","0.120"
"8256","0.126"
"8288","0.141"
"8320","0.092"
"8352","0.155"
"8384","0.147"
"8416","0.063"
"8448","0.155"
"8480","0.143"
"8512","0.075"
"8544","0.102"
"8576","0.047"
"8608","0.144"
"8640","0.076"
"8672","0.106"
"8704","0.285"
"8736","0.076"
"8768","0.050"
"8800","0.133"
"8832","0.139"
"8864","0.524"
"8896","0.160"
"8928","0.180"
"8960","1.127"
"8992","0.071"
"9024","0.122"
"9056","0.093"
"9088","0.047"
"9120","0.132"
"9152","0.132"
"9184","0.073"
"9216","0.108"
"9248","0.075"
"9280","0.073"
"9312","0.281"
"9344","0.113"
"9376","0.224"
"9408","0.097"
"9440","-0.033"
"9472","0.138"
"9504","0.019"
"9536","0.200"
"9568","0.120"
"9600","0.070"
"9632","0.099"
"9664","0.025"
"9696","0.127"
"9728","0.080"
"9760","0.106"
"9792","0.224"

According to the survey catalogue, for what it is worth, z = 0.787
